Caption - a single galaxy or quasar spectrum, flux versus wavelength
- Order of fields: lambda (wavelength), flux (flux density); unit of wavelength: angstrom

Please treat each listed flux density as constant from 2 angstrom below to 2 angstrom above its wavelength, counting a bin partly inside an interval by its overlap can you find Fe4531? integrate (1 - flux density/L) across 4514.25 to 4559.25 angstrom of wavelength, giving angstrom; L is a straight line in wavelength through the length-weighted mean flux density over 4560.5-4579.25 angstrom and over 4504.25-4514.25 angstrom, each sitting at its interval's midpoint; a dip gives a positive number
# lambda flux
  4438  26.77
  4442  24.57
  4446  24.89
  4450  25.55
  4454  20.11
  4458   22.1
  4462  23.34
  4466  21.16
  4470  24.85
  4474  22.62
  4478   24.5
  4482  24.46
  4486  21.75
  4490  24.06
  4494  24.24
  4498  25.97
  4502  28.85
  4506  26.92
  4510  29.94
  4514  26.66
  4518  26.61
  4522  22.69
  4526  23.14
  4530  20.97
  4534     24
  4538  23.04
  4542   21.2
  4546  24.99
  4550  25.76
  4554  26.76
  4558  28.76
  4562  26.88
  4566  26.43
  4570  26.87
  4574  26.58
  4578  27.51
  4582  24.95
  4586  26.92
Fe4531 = 5.1 angstrom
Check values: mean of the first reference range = 28.1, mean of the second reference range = 26.8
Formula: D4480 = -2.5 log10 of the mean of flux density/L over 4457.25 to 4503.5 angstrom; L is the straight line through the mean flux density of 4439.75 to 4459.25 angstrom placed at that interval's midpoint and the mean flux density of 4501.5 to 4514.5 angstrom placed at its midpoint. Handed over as 0.09 mag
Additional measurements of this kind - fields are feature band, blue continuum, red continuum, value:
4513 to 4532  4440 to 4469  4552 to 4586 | 0.064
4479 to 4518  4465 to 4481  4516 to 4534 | -0.107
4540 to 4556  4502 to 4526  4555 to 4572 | 0.097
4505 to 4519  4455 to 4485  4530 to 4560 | -0.154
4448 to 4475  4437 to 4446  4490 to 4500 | 0.107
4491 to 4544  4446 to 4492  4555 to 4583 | 0.001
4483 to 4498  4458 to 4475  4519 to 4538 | -0.040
